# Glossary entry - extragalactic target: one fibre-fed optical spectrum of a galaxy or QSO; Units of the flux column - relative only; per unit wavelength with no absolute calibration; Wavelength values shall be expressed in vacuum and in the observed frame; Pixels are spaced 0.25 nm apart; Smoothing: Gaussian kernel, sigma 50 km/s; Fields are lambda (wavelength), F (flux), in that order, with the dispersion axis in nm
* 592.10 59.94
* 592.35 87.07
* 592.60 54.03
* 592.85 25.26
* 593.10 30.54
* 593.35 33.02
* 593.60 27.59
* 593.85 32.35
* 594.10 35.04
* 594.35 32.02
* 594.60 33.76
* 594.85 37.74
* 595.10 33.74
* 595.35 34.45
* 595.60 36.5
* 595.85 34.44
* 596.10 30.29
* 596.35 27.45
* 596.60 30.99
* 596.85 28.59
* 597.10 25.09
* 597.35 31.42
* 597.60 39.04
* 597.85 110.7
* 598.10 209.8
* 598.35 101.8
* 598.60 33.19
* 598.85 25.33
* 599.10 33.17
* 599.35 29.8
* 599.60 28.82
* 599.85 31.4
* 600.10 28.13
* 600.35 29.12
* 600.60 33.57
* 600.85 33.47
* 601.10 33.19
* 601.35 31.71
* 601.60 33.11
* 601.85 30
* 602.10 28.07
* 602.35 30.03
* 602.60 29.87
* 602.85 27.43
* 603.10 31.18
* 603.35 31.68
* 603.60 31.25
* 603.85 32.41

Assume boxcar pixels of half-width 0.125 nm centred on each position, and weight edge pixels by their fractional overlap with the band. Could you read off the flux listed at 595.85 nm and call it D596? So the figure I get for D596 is 34.44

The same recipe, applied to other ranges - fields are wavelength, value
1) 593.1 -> 30.54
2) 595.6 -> 36.5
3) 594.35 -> 32.02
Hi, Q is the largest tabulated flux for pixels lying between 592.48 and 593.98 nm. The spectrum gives 54.03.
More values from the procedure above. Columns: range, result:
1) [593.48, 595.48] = 37.74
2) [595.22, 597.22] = 36.5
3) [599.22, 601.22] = 33.57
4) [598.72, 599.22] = 33.17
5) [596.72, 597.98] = 110.7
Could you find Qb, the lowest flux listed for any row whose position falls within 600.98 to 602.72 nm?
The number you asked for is 28.07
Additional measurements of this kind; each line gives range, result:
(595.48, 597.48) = 25.09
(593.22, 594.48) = 27.59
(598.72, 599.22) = 25.33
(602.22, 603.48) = 27.43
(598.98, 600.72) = 28.13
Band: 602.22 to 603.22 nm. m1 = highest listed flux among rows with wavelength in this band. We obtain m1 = 31.18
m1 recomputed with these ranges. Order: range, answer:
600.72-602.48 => 33.47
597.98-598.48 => 209.8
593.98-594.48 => 35.04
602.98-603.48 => 31.68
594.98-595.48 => 34.45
